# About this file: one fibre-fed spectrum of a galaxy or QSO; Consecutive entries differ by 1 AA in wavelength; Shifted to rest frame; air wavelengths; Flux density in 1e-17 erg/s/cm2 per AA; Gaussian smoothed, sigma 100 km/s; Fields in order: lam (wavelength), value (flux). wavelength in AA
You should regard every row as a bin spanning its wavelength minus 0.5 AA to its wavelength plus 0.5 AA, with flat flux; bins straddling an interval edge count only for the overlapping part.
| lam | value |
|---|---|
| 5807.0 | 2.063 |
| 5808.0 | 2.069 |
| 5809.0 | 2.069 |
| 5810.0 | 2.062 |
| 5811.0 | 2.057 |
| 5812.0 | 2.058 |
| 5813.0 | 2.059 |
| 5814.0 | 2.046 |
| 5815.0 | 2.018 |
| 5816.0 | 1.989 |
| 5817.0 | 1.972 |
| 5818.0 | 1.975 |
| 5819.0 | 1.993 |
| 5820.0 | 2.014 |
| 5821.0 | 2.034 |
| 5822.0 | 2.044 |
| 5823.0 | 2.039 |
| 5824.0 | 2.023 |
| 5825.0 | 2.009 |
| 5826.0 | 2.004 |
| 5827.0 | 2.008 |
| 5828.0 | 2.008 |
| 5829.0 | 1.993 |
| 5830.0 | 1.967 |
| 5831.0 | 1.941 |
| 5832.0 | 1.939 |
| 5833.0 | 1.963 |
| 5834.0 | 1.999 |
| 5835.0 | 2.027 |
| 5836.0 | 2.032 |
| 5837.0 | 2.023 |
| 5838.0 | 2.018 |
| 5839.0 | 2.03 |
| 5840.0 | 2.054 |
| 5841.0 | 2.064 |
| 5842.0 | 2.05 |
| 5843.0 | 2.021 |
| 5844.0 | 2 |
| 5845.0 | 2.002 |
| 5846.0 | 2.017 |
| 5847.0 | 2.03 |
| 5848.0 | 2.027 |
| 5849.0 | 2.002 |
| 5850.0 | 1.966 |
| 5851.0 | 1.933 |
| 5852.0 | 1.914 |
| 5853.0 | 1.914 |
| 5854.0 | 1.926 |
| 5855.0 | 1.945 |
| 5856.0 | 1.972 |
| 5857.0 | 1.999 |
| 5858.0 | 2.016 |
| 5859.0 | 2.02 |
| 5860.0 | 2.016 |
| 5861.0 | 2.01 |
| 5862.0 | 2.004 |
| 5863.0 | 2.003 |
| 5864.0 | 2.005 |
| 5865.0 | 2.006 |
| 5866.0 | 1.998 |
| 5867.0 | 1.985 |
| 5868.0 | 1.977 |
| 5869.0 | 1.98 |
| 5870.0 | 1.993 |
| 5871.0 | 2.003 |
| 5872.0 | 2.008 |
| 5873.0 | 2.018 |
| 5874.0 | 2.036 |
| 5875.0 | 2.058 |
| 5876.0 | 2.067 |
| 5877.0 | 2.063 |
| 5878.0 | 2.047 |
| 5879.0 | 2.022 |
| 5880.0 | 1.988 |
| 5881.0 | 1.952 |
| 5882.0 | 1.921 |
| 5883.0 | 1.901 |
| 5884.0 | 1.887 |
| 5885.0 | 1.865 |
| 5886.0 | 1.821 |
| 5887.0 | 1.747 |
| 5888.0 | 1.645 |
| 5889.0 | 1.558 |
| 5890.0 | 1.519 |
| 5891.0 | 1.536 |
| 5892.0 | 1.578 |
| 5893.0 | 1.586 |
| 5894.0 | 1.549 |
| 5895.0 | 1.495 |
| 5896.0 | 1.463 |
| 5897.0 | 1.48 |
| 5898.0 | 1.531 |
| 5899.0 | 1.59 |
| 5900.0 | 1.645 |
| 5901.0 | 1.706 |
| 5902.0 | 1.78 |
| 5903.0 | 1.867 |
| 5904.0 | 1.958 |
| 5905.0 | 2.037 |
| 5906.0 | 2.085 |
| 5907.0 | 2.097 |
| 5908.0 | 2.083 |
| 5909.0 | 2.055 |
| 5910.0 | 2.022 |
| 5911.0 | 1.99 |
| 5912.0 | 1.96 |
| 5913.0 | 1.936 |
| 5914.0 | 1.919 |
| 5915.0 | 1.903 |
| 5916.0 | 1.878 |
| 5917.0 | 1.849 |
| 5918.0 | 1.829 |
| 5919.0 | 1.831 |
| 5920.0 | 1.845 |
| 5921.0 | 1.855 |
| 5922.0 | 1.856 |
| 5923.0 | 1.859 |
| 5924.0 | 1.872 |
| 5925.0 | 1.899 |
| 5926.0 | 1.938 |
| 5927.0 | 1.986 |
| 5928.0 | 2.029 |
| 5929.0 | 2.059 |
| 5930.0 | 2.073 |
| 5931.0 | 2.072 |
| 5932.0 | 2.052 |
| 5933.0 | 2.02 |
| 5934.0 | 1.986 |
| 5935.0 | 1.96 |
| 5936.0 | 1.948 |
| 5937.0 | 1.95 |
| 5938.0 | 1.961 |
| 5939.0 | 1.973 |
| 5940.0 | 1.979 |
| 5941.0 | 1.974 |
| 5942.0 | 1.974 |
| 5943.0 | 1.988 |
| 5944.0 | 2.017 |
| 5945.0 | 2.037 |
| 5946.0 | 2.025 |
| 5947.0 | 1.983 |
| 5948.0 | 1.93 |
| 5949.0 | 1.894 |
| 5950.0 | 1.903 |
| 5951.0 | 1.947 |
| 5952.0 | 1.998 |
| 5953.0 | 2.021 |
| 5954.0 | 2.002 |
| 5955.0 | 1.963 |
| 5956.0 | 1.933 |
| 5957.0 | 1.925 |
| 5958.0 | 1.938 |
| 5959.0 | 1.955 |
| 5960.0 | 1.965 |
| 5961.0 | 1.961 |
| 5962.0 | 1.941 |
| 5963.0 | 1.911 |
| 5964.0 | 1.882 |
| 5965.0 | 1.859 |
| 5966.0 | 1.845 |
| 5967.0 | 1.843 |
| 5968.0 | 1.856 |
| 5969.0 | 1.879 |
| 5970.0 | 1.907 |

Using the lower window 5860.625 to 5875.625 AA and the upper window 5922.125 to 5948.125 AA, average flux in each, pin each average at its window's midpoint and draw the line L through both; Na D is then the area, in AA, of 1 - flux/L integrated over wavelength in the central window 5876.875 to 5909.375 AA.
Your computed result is 3.4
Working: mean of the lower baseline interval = 2.01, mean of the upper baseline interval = 1.98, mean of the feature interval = 1.79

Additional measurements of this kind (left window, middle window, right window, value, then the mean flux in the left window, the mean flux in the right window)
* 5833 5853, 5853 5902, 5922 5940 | 3.4 AA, 2.01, 1.98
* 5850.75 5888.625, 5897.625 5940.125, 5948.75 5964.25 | 0.7 AA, 1.96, 1.95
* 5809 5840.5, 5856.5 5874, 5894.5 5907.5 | -1.2 AA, 2.01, 1.75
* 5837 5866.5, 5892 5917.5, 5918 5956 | 2.1 AA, 2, 1.96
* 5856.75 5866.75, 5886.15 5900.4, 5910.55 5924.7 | 2.7 AA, 2.01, 1.88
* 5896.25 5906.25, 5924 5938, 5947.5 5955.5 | -0.9 AA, 1.75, 1.96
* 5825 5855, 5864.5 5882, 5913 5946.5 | -0.3 AA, 1.99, 1.95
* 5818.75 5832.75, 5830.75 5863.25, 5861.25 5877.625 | 0.2 AA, 2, 2.01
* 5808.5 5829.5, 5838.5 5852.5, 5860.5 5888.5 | -0.1 AA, 2.02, 1.96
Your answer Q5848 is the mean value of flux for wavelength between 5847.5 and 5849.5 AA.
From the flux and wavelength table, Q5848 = 2.01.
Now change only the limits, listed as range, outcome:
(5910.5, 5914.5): 1.95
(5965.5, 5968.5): 1.85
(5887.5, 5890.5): 1.57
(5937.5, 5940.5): 1.97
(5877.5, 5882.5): 1.99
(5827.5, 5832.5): 1.97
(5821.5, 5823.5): 2.04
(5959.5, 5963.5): 1.94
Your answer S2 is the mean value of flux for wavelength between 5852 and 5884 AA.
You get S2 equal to 1.99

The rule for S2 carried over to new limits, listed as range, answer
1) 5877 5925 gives 1.82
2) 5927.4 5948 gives 2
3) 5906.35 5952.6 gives 1.96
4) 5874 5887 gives 1.96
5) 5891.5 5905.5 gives 1.66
